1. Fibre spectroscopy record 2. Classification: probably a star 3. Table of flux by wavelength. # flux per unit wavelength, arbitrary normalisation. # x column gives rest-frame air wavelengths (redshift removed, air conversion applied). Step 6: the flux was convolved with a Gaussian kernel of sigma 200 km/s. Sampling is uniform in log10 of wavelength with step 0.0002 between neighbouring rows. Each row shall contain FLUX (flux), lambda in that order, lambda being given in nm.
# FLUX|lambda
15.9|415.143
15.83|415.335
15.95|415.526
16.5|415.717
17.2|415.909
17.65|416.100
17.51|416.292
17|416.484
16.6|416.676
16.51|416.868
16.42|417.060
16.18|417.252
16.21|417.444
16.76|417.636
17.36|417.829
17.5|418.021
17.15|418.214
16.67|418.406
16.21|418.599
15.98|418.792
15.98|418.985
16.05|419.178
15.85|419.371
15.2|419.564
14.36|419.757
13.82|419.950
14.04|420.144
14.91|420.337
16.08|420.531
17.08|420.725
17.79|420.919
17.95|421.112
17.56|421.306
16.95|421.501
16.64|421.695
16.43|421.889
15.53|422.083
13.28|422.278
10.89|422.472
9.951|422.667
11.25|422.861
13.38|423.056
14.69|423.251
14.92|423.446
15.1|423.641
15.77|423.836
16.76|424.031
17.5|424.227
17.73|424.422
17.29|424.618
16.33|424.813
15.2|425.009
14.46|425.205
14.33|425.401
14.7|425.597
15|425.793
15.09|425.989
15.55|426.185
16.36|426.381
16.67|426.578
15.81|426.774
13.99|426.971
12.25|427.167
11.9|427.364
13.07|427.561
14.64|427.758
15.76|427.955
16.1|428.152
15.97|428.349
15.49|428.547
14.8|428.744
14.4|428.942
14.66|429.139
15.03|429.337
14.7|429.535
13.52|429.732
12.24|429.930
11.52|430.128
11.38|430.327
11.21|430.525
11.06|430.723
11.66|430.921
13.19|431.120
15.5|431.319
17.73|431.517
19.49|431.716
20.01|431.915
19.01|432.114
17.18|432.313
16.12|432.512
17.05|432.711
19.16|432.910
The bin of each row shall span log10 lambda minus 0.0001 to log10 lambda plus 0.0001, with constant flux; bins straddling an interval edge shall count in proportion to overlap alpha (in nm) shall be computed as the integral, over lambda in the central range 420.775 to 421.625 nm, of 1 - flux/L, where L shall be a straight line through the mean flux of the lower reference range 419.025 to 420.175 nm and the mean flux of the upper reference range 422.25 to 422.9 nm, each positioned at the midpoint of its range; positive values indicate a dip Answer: -0.30 nm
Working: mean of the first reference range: 15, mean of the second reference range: 11.2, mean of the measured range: 17.5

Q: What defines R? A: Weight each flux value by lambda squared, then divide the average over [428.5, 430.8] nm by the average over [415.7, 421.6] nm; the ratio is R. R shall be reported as 0.85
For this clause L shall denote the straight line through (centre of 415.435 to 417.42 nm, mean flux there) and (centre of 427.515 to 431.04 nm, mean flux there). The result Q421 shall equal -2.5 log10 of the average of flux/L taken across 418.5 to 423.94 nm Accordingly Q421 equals 0.03 mag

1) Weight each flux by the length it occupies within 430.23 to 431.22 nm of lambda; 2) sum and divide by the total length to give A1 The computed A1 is 11.7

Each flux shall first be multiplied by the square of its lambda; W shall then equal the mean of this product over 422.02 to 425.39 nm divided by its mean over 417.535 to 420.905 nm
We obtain 0.94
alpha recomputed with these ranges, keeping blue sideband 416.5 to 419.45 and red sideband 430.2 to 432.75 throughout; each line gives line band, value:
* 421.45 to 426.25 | 0.311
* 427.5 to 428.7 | 0.032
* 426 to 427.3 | 0.062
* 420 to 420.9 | 0.037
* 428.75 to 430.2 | 0.158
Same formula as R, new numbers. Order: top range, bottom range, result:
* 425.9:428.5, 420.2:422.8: 0.99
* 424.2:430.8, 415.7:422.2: 0.92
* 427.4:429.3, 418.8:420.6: 1.02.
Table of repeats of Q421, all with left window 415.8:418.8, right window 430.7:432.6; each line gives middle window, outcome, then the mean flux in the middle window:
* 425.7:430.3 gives 0.137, 14.5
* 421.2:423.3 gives 0.170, 14.2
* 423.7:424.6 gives -0.020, 16.9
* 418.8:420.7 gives 0.101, 15.3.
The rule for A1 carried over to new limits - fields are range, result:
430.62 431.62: 13.8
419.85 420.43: 14.3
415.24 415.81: 16.1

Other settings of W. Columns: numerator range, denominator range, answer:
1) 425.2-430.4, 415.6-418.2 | 0.90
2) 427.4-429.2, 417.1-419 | 0.94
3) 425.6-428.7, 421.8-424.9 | 1.03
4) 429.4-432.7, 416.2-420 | 0.97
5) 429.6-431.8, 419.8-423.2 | 0.95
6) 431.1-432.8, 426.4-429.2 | 1.21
